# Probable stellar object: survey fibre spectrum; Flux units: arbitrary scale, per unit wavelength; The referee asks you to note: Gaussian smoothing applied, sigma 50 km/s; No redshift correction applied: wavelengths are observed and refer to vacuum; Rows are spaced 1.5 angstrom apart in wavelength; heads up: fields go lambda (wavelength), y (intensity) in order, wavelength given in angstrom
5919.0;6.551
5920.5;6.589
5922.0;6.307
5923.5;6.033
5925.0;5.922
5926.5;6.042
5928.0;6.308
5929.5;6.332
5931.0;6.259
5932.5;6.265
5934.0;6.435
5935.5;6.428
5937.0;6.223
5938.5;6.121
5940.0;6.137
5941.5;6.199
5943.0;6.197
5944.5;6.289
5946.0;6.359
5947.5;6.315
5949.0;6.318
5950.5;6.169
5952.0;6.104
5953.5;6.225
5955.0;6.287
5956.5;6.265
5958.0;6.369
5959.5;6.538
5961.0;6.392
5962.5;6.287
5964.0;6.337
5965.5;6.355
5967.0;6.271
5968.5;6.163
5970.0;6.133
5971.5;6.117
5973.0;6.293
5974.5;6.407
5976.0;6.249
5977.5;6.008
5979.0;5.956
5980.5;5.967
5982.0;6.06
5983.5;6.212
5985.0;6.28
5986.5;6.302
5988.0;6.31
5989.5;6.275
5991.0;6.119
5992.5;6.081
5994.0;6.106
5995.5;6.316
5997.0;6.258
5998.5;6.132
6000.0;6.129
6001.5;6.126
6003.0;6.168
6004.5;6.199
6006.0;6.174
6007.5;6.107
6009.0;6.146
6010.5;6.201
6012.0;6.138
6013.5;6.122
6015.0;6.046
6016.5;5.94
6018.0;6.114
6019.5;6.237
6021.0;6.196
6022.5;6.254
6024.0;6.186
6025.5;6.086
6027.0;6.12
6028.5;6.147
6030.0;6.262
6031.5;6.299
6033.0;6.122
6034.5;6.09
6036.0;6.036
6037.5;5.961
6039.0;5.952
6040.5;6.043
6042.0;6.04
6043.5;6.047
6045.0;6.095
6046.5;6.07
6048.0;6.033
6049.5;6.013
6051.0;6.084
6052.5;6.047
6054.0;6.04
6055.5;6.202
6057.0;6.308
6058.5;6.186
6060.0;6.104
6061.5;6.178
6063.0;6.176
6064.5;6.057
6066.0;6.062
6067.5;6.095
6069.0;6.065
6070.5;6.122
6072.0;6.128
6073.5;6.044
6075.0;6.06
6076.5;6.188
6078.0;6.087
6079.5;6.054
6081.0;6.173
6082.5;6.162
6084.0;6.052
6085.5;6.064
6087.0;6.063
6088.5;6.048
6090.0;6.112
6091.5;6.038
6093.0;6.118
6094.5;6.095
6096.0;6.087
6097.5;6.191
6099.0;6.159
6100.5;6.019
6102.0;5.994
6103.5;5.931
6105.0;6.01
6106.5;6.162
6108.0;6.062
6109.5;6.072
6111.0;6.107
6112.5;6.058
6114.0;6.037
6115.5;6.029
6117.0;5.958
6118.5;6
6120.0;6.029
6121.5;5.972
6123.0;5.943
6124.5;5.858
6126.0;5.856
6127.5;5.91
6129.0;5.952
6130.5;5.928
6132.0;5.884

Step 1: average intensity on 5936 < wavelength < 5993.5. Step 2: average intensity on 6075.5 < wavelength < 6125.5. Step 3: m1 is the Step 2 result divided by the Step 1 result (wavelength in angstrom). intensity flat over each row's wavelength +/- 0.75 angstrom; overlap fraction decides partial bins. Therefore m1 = 0.97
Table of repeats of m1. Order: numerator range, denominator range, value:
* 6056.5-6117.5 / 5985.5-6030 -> 0.99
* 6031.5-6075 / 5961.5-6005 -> 0.98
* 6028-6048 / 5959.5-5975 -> 0.97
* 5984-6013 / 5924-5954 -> 0.99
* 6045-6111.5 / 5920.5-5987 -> 0.98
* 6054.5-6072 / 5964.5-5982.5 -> 1.00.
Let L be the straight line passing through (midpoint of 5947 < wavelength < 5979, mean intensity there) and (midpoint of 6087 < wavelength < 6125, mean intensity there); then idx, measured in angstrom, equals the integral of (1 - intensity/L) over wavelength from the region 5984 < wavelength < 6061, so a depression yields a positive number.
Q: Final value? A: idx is 0.39 angstrom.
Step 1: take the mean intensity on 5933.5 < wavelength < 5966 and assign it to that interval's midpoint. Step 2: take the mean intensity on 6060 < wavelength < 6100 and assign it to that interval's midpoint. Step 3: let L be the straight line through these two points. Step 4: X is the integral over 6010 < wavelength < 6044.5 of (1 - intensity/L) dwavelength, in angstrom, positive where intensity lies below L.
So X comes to 0.4 angstrom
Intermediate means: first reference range 6.29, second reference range 6.1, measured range 6.11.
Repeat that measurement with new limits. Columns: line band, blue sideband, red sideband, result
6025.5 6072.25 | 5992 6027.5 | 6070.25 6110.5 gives 0.12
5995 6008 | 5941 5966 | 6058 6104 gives 0.09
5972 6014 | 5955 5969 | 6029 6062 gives 0.49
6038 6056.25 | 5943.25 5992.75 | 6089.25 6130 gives 0.20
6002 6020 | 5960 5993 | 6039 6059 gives 0.06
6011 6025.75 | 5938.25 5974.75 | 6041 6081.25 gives 0.08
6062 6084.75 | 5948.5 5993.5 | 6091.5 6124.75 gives -0.05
